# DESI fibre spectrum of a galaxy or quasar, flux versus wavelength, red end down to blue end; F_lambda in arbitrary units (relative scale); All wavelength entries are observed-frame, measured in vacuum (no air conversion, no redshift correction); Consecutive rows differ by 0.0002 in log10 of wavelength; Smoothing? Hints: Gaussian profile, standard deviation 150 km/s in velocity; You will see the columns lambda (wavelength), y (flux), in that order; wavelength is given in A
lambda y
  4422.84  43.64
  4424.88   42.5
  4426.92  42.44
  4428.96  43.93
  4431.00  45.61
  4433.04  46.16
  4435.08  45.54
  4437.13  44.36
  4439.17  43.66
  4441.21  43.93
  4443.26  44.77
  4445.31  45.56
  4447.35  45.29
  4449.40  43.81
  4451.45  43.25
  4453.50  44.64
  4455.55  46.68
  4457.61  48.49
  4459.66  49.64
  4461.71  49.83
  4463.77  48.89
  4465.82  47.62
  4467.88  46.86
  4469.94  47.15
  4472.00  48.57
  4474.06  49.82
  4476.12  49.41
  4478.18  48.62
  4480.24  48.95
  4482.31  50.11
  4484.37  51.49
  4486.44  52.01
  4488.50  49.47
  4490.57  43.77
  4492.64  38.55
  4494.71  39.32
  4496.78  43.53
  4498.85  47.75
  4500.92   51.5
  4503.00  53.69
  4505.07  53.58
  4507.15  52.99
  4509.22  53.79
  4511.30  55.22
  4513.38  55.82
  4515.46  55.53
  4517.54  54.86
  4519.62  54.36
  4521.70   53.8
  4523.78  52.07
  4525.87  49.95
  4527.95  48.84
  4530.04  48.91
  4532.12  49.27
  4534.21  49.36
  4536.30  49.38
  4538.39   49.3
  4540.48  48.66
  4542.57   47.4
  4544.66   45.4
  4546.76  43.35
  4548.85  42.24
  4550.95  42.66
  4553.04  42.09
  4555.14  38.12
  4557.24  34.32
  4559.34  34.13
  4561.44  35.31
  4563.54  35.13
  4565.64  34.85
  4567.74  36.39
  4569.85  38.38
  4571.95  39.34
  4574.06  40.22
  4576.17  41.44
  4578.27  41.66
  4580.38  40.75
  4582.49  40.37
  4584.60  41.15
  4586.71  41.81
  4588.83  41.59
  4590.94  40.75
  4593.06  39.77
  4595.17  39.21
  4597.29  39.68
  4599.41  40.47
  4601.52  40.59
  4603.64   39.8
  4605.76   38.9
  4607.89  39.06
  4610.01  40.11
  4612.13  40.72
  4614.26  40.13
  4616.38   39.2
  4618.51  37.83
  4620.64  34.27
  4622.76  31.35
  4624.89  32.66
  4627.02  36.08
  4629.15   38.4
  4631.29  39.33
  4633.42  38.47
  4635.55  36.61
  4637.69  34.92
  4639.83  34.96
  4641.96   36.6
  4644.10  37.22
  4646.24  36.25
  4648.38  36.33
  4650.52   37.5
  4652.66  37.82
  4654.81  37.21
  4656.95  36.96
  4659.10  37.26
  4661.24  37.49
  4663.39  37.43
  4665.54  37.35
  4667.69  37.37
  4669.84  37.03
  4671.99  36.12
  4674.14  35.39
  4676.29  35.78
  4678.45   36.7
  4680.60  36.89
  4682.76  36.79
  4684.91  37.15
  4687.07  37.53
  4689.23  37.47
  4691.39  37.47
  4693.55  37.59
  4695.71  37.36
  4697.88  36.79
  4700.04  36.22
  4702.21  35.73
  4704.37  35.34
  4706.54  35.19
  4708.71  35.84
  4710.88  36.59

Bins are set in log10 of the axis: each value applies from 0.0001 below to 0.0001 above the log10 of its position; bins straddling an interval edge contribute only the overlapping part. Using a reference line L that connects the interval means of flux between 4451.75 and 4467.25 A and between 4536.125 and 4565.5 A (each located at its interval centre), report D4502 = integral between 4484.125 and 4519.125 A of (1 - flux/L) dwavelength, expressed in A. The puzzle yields -4.2 A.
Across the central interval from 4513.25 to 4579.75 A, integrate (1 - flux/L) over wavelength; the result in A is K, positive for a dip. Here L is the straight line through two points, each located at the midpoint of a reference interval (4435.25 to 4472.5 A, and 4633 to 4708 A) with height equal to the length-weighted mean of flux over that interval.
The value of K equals -3.6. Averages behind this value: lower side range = 46.2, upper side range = 36.7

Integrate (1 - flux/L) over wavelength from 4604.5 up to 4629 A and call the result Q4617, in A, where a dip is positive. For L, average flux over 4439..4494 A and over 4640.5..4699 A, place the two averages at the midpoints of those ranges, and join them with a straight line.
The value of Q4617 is 1.4 A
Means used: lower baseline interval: 47.1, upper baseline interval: 37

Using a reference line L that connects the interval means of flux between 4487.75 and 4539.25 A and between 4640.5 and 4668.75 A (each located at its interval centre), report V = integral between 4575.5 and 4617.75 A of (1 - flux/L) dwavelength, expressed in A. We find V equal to 2.1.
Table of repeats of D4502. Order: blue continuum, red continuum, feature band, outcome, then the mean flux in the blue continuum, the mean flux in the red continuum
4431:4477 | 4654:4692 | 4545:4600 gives 2.4 A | 46.5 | 37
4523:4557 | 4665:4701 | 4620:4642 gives 2.5 A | 46.3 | 36.9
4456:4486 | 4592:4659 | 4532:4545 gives -1.3 A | 49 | 37.7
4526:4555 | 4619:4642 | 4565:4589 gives 1.3 A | 46.5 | 35.8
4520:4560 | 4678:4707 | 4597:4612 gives 0.8 A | 46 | 36.8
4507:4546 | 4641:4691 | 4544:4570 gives 5.2 A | 51.2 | 36.9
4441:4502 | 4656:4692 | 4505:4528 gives -4.5 A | 47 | 36.9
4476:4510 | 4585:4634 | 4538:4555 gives -0.2 A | 48.7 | 38.7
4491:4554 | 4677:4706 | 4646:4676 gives 1.6 A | 49.1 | 36.8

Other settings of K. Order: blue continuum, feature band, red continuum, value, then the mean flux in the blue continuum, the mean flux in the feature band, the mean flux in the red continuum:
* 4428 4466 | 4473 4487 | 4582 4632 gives -1.8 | 45.9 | 50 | 38.9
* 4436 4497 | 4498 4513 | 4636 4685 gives -2.8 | 46.6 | 52.8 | 36.7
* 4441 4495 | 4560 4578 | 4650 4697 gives 1.9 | 47.1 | 37.7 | 37.1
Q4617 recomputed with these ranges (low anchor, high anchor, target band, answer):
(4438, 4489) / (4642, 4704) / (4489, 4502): 0.45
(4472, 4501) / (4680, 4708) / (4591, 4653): 4.05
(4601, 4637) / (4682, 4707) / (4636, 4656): 0.46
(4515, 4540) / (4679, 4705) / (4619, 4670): 5.47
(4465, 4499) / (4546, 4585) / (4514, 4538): -4.81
